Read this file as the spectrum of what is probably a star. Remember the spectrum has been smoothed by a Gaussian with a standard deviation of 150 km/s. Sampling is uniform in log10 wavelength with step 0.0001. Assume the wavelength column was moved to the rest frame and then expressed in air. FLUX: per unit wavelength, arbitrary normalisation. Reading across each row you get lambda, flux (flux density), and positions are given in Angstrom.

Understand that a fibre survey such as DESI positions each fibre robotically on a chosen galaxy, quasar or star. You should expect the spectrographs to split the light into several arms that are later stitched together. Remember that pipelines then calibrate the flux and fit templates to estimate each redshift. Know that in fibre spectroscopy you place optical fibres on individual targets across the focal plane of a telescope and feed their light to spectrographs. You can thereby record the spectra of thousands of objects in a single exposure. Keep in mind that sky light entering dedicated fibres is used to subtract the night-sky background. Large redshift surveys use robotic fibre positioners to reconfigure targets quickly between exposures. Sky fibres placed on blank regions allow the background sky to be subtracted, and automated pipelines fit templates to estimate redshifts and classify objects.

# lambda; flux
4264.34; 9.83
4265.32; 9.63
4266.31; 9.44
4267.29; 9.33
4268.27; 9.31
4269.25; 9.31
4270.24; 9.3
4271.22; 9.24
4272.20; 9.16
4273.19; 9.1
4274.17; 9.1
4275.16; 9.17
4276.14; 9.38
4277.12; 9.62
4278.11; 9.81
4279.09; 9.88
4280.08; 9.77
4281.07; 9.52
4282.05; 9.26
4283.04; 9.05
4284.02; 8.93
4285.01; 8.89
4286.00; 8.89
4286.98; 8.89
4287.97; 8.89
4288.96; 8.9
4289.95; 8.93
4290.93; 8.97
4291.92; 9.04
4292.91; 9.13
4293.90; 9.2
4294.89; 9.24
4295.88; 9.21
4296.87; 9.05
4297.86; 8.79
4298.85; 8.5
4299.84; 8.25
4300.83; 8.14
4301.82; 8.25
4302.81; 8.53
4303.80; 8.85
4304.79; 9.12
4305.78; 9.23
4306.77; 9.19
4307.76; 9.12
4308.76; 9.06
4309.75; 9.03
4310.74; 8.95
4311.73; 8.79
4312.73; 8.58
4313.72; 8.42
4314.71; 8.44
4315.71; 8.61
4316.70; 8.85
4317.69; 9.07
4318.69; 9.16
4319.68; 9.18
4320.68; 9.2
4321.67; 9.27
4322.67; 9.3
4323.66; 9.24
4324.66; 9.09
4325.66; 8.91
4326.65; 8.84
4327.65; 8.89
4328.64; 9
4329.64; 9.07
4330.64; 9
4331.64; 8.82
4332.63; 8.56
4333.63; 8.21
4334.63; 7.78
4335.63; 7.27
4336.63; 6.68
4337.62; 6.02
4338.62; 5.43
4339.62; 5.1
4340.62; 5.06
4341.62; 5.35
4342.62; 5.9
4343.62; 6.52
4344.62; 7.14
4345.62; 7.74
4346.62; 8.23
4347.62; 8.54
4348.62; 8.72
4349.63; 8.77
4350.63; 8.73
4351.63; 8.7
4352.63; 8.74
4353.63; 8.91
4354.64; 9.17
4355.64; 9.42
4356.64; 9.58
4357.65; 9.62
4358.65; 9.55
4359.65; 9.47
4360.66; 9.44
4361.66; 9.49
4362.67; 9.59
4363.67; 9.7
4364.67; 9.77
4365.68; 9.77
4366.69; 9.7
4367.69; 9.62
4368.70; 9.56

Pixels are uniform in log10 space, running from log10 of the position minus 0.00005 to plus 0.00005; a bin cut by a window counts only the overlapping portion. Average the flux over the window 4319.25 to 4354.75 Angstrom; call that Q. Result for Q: 8.01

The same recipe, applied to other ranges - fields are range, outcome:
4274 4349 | 8.54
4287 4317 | 8.84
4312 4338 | 8.61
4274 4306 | 9.04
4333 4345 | 6.39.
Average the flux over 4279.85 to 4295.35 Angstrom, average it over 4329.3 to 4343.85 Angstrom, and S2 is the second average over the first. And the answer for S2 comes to 0.77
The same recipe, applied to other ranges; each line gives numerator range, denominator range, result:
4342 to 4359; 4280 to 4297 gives 0.93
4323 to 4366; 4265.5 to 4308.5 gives 0.91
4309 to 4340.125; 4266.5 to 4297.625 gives 0.91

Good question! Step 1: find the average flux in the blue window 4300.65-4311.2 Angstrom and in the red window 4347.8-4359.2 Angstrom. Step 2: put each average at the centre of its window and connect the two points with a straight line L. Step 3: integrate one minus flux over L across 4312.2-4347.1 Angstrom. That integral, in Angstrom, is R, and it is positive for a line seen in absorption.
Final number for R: 3.8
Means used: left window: 8.89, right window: 9.07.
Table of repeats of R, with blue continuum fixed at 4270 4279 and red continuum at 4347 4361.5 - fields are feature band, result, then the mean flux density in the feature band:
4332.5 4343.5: 3.3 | 6.42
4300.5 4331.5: 1.0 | 8.92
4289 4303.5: 0.7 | 8.81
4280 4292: 0.3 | 9.05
